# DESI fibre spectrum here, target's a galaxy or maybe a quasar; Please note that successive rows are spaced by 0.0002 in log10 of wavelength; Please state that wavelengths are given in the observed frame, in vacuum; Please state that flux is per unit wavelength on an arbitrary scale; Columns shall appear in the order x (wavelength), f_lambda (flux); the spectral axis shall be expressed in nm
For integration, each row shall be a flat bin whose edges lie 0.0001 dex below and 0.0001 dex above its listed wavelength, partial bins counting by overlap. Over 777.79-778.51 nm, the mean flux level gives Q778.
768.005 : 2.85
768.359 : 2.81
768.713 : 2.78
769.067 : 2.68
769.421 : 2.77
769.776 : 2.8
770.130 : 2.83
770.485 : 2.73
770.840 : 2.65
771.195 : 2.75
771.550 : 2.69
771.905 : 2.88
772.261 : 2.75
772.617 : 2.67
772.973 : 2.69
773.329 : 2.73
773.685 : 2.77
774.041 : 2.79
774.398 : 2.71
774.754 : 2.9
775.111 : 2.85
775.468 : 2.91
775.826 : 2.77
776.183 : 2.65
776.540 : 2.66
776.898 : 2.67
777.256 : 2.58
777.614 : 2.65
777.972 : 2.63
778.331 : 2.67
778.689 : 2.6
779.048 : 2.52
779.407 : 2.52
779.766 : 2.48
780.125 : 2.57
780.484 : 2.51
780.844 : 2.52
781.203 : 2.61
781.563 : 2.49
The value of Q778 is 2.65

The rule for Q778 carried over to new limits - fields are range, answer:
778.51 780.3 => 2.54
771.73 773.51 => 2.74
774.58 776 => 2.86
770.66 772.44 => 2.74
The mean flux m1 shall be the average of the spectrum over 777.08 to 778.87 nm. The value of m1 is 2.63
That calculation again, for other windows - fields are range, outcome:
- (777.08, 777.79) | 2.62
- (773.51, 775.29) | 2.8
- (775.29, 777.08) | 2.73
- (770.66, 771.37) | 2.7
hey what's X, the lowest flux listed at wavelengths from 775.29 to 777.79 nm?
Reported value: 2.58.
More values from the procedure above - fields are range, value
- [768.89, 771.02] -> 2.65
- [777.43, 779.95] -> 2.48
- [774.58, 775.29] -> 2.85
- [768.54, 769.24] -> 2.68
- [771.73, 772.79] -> 2.67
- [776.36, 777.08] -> 2.66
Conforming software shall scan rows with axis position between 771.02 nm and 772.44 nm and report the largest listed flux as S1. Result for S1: 2.88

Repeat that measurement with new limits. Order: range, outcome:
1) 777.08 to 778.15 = 2.65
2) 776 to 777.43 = 2.67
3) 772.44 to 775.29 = 2.9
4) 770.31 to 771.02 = 2.73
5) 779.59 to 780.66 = 2.57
